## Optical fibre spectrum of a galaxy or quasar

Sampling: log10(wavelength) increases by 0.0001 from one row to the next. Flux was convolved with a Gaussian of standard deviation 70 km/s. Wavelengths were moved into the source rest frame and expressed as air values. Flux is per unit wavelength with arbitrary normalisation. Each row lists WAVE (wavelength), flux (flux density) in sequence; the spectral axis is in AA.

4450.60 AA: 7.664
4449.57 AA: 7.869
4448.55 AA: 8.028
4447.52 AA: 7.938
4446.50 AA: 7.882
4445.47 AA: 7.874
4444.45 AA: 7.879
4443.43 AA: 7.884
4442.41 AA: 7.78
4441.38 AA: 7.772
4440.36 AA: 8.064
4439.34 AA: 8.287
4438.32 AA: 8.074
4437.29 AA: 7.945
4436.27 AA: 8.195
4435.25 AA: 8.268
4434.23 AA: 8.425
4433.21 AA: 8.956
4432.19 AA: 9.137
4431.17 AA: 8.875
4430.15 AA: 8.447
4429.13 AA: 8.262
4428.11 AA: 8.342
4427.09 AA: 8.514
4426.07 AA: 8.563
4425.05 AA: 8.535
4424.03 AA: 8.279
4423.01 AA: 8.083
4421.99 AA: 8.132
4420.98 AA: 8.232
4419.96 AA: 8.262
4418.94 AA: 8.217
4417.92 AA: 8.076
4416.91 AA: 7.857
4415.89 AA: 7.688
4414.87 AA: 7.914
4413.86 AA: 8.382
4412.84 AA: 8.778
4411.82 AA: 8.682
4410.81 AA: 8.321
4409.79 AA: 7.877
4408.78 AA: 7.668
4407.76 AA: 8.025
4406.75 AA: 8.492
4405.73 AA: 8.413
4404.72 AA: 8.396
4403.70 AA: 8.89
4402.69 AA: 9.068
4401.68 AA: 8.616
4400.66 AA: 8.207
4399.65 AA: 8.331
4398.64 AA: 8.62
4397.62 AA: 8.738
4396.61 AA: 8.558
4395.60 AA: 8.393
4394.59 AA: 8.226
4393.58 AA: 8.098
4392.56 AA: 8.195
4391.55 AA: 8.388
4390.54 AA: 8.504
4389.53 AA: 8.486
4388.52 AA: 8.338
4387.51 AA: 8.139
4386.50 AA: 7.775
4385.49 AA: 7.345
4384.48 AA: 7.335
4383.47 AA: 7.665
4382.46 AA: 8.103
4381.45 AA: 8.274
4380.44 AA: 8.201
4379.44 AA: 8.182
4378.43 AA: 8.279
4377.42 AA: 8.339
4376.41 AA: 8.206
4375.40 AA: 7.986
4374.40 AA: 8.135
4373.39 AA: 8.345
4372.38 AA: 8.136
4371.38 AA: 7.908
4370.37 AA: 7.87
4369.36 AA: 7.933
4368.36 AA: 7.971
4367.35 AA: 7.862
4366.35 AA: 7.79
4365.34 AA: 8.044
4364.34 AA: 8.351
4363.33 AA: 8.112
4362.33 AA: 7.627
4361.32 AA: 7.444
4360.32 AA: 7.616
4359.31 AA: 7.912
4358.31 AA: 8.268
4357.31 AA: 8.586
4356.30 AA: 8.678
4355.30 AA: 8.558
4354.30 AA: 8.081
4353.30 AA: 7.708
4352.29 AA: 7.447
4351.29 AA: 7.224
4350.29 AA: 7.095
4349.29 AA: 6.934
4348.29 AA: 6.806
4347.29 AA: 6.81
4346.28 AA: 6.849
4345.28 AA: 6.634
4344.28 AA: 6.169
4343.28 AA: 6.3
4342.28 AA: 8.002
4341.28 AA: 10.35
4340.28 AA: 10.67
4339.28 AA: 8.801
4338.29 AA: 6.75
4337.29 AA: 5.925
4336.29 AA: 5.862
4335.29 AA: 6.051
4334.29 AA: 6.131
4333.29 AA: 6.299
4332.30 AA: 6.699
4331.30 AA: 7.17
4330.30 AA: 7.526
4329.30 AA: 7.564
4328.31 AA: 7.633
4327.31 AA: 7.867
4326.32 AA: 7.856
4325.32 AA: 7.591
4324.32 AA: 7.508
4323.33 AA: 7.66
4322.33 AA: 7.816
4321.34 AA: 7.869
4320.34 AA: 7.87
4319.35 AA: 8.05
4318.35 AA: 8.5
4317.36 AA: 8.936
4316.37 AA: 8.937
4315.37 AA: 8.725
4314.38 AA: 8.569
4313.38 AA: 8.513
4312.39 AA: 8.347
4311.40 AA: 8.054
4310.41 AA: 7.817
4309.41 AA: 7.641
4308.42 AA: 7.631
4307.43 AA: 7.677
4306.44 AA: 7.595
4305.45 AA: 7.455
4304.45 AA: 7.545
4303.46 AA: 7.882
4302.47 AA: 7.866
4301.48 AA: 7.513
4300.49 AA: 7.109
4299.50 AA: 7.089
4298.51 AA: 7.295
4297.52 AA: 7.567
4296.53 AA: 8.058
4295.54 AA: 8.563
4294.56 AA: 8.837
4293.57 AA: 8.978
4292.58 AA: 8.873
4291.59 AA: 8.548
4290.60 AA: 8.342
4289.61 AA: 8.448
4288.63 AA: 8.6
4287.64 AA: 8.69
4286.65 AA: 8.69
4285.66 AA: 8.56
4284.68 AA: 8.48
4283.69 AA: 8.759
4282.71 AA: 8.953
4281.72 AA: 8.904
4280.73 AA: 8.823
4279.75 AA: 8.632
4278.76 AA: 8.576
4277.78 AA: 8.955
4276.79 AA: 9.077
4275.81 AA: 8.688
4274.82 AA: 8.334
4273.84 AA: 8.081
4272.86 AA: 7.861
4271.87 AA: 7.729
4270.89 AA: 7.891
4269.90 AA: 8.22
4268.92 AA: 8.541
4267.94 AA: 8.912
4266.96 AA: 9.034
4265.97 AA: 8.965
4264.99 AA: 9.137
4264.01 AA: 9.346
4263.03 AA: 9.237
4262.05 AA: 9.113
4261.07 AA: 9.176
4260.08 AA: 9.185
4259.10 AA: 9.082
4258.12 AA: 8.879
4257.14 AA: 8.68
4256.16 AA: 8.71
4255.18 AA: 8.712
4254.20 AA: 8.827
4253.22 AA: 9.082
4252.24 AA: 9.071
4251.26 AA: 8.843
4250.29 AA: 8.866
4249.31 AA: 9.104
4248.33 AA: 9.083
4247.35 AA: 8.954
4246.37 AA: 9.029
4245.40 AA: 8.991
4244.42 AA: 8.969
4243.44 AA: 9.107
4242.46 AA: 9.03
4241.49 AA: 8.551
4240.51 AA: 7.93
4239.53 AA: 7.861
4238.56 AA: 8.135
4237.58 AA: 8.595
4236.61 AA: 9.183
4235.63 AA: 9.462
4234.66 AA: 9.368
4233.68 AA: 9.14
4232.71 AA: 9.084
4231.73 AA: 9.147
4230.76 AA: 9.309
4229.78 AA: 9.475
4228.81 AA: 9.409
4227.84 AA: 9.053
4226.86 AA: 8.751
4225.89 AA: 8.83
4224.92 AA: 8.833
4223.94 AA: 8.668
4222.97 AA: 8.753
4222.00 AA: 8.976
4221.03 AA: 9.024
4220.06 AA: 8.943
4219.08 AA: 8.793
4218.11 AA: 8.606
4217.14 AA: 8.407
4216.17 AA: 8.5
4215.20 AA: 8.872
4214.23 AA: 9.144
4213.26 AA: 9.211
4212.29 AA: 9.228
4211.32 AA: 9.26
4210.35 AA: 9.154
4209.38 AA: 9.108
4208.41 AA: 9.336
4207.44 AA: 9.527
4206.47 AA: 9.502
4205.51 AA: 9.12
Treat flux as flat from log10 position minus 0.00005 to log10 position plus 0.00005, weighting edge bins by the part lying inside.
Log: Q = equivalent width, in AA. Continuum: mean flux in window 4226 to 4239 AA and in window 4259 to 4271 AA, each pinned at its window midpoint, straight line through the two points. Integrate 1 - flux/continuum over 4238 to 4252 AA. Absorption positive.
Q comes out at 0.42 AA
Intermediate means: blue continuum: 9.08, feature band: 8.75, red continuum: 8.93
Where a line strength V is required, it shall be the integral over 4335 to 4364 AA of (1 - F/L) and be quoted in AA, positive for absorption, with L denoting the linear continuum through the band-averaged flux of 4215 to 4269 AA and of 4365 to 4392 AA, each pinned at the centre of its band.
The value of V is 2.33 AA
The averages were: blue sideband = 8.92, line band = 7.58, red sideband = 8.06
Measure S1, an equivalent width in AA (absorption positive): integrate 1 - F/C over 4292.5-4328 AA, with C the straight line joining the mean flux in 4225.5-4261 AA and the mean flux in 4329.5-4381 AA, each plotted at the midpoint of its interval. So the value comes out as 0.8 AA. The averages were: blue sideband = 8.93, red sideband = 7.66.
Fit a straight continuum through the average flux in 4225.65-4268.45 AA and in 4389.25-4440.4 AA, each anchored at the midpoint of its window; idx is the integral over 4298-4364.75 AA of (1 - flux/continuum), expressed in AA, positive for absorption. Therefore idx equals 7.7 AA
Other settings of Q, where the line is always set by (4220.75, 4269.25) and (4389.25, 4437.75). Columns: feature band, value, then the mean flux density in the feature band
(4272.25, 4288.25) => 0.37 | 8.62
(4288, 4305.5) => 1.43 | 8.05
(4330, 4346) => 2.64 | 7.2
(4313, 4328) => 0.94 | 8.14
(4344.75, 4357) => 1.66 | 7.41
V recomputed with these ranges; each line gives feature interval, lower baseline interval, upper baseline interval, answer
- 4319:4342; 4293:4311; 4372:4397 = 1.1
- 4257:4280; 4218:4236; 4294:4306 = -1.2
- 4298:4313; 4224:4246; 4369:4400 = 1.6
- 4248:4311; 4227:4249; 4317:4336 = -1.6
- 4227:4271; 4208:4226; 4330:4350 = -2.4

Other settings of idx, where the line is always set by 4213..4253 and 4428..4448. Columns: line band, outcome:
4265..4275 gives 0.4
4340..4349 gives 1.1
